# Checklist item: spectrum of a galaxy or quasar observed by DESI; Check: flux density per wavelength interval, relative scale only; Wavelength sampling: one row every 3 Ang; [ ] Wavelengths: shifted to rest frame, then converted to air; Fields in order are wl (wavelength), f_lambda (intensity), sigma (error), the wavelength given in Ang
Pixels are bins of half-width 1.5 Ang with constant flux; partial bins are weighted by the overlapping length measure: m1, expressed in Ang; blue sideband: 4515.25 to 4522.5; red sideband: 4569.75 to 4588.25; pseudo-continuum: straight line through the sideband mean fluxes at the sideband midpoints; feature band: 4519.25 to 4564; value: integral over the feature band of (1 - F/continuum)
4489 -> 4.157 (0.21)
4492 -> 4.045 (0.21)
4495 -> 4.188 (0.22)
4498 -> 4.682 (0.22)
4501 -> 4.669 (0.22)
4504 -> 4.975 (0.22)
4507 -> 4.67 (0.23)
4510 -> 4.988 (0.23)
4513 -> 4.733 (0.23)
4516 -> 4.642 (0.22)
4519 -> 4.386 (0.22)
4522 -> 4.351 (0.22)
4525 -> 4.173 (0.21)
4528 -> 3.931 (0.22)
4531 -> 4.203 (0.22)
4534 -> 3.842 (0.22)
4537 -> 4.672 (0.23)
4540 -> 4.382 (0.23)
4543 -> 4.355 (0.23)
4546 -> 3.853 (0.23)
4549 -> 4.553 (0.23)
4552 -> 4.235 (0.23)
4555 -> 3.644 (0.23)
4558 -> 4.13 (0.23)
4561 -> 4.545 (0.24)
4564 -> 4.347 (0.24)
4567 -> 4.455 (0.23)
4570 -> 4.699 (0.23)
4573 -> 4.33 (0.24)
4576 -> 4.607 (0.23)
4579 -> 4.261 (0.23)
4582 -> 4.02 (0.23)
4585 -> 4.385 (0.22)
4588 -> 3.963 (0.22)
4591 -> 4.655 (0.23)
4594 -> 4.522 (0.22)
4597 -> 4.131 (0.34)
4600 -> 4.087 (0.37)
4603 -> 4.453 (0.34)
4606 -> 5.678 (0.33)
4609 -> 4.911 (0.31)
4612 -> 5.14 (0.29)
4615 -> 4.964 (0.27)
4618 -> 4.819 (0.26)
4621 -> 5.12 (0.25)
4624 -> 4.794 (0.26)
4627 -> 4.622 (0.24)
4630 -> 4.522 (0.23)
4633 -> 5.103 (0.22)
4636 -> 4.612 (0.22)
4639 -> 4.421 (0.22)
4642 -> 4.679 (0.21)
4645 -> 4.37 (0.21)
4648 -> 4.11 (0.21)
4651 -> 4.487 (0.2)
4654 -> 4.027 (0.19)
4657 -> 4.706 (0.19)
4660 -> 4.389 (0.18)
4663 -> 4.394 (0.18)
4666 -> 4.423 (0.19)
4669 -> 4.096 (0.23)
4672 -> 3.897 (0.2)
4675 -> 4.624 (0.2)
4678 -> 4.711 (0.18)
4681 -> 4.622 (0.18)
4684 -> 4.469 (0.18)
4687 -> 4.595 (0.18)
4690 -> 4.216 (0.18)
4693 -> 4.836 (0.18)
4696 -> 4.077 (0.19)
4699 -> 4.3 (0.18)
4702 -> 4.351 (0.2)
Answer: 1.9 Ang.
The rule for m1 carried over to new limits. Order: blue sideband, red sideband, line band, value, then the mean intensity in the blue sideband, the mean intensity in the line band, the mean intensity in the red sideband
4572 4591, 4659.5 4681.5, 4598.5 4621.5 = -3.0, 4.29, 4.89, 4.38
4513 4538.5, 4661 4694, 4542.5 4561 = 0.7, 4.3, 4.15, 4.44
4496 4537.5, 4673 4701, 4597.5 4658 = -2.6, 4.49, 4.67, 4.48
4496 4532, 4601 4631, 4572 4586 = 1.3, 4.53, 4.32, 4.9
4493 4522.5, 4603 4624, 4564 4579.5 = 1.3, 4.63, 4.47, 5.04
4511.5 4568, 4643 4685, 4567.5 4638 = -4.7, 4.28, 4.62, 4.38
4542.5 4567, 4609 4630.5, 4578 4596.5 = 1.0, 4.22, 4.29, 4.87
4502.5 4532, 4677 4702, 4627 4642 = -0.6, 4.51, 4.66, 4.47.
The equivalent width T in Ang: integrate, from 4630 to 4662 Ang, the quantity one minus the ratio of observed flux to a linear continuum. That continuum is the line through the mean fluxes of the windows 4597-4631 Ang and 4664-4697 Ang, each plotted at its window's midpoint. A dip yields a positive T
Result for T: 0.9 Ang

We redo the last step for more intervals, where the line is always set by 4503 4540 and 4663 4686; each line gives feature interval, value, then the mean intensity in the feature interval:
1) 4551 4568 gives 0.86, 4.22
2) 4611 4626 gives -1.78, 4.95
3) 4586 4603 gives 0.54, 4.29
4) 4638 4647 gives -0.11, 4.47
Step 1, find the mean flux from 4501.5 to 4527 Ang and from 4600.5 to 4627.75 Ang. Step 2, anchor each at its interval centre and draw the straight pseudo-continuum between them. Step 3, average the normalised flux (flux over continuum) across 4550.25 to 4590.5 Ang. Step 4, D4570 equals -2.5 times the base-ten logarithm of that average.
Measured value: 0.118 mag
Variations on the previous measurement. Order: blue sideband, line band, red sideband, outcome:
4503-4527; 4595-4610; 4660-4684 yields -0.037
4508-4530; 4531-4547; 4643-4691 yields 0.054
